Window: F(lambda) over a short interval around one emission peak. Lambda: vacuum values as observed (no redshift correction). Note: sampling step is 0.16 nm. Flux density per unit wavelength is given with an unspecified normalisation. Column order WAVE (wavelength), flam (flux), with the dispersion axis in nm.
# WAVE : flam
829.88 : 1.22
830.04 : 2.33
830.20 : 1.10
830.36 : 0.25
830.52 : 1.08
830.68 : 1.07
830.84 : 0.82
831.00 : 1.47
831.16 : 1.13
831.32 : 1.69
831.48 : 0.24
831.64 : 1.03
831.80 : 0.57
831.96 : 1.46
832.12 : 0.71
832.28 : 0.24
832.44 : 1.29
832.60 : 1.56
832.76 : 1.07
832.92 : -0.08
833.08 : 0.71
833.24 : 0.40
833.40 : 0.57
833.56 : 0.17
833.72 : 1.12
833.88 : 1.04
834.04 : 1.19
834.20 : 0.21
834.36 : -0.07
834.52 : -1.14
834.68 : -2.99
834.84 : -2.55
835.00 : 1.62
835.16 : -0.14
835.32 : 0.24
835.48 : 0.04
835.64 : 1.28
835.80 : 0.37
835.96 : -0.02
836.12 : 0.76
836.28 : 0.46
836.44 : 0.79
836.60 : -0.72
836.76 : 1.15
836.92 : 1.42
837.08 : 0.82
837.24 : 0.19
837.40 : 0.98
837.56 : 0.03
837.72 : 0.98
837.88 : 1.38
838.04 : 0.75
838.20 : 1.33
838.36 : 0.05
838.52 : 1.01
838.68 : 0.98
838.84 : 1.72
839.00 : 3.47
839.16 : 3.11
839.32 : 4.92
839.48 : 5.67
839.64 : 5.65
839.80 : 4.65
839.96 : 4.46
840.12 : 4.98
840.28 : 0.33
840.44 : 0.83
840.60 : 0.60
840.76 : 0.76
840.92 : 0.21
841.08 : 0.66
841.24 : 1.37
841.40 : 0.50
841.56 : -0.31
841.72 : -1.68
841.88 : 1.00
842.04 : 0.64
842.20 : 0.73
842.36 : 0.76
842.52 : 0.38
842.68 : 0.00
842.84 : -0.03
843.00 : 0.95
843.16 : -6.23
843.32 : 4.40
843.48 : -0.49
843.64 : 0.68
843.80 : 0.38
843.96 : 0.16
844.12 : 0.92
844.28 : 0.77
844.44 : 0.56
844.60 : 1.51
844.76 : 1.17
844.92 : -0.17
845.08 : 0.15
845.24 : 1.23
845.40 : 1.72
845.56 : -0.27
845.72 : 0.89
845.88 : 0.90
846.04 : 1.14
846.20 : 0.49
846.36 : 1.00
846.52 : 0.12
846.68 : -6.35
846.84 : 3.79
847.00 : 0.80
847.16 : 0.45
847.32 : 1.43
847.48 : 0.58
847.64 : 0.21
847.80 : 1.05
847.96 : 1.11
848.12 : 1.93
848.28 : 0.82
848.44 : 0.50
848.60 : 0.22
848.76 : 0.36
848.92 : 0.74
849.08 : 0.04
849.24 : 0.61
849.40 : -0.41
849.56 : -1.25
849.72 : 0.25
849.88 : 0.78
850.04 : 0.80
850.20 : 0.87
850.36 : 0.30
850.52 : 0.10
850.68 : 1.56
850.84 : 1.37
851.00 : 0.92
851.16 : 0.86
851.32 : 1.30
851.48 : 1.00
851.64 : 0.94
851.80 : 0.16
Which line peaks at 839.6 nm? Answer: [O II]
